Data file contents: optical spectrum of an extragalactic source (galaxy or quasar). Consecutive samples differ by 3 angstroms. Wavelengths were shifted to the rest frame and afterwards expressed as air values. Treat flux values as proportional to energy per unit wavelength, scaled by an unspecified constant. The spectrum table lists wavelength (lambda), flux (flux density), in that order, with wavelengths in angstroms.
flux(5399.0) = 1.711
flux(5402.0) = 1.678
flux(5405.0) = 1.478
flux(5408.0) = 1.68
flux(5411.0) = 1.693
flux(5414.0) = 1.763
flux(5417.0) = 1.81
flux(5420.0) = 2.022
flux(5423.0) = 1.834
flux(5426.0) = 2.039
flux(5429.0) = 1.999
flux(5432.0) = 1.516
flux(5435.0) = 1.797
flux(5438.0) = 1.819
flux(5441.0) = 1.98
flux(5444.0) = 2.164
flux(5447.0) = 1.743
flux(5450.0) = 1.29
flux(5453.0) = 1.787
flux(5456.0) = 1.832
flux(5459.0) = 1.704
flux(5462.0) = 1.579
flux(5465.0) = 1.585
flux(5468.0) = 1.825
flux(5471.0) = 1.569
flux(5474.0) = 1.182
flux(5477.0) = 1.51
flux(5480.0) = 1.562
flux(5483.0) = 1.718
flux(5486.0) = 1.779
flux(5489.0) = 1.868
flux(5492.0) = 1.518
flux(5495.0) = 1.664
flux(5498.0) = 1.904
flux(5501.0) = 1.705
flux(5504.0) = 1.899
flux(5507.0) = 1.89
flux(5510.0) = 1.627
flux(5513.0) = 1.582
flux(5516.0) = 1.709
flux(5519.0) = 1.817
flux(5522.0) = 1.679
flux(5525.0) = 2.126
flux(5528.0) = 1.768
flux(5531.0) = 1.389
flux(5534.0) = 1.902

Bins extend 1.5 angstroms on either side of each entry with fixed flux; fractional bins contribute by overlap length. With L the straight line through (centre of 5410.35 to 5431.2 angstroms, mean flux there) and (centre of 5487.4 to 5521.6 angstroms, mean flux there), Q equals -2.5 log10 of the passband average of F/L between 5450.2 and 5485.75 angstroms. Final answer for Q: 0.12 mag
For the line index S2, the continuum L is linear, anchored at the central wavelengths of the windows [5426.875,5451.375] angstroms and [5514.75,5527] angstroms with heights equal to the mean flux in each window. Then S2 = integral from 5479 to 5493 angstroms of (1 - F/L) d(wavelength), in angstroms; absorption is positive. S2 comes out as 0.9 angstroms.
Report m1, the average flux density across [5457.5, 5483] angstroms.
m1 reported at 1.57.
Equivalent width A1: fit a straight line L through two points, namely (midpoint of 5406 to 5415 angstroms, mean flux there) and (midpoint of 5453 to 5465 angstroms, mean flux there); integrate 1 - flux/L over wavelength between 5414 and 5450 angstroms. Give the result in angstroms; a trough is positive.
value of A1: -3.3 angstroms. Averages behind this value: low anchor 1.7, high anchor 1.7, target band 1.85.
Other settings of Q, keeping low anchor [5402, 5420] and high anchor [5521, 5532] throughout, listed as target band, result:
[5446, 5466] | 0.055 mag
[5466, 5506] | 0.046 mag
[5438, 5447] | -0.147 mag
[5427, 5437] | -0.041 mag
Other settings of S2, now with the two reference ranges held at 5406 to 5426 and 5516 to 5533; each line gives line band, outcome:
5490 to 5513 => 0.4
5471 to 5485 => 2.1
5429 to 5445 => -0.5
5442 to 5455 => 0.3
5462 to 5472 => 0.7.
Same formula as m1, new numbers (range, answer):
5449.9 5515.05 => 1.67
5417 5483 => 1.73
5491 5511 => 1.75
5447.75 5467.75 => 1.65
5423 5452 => 1.82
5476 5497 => 1.67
